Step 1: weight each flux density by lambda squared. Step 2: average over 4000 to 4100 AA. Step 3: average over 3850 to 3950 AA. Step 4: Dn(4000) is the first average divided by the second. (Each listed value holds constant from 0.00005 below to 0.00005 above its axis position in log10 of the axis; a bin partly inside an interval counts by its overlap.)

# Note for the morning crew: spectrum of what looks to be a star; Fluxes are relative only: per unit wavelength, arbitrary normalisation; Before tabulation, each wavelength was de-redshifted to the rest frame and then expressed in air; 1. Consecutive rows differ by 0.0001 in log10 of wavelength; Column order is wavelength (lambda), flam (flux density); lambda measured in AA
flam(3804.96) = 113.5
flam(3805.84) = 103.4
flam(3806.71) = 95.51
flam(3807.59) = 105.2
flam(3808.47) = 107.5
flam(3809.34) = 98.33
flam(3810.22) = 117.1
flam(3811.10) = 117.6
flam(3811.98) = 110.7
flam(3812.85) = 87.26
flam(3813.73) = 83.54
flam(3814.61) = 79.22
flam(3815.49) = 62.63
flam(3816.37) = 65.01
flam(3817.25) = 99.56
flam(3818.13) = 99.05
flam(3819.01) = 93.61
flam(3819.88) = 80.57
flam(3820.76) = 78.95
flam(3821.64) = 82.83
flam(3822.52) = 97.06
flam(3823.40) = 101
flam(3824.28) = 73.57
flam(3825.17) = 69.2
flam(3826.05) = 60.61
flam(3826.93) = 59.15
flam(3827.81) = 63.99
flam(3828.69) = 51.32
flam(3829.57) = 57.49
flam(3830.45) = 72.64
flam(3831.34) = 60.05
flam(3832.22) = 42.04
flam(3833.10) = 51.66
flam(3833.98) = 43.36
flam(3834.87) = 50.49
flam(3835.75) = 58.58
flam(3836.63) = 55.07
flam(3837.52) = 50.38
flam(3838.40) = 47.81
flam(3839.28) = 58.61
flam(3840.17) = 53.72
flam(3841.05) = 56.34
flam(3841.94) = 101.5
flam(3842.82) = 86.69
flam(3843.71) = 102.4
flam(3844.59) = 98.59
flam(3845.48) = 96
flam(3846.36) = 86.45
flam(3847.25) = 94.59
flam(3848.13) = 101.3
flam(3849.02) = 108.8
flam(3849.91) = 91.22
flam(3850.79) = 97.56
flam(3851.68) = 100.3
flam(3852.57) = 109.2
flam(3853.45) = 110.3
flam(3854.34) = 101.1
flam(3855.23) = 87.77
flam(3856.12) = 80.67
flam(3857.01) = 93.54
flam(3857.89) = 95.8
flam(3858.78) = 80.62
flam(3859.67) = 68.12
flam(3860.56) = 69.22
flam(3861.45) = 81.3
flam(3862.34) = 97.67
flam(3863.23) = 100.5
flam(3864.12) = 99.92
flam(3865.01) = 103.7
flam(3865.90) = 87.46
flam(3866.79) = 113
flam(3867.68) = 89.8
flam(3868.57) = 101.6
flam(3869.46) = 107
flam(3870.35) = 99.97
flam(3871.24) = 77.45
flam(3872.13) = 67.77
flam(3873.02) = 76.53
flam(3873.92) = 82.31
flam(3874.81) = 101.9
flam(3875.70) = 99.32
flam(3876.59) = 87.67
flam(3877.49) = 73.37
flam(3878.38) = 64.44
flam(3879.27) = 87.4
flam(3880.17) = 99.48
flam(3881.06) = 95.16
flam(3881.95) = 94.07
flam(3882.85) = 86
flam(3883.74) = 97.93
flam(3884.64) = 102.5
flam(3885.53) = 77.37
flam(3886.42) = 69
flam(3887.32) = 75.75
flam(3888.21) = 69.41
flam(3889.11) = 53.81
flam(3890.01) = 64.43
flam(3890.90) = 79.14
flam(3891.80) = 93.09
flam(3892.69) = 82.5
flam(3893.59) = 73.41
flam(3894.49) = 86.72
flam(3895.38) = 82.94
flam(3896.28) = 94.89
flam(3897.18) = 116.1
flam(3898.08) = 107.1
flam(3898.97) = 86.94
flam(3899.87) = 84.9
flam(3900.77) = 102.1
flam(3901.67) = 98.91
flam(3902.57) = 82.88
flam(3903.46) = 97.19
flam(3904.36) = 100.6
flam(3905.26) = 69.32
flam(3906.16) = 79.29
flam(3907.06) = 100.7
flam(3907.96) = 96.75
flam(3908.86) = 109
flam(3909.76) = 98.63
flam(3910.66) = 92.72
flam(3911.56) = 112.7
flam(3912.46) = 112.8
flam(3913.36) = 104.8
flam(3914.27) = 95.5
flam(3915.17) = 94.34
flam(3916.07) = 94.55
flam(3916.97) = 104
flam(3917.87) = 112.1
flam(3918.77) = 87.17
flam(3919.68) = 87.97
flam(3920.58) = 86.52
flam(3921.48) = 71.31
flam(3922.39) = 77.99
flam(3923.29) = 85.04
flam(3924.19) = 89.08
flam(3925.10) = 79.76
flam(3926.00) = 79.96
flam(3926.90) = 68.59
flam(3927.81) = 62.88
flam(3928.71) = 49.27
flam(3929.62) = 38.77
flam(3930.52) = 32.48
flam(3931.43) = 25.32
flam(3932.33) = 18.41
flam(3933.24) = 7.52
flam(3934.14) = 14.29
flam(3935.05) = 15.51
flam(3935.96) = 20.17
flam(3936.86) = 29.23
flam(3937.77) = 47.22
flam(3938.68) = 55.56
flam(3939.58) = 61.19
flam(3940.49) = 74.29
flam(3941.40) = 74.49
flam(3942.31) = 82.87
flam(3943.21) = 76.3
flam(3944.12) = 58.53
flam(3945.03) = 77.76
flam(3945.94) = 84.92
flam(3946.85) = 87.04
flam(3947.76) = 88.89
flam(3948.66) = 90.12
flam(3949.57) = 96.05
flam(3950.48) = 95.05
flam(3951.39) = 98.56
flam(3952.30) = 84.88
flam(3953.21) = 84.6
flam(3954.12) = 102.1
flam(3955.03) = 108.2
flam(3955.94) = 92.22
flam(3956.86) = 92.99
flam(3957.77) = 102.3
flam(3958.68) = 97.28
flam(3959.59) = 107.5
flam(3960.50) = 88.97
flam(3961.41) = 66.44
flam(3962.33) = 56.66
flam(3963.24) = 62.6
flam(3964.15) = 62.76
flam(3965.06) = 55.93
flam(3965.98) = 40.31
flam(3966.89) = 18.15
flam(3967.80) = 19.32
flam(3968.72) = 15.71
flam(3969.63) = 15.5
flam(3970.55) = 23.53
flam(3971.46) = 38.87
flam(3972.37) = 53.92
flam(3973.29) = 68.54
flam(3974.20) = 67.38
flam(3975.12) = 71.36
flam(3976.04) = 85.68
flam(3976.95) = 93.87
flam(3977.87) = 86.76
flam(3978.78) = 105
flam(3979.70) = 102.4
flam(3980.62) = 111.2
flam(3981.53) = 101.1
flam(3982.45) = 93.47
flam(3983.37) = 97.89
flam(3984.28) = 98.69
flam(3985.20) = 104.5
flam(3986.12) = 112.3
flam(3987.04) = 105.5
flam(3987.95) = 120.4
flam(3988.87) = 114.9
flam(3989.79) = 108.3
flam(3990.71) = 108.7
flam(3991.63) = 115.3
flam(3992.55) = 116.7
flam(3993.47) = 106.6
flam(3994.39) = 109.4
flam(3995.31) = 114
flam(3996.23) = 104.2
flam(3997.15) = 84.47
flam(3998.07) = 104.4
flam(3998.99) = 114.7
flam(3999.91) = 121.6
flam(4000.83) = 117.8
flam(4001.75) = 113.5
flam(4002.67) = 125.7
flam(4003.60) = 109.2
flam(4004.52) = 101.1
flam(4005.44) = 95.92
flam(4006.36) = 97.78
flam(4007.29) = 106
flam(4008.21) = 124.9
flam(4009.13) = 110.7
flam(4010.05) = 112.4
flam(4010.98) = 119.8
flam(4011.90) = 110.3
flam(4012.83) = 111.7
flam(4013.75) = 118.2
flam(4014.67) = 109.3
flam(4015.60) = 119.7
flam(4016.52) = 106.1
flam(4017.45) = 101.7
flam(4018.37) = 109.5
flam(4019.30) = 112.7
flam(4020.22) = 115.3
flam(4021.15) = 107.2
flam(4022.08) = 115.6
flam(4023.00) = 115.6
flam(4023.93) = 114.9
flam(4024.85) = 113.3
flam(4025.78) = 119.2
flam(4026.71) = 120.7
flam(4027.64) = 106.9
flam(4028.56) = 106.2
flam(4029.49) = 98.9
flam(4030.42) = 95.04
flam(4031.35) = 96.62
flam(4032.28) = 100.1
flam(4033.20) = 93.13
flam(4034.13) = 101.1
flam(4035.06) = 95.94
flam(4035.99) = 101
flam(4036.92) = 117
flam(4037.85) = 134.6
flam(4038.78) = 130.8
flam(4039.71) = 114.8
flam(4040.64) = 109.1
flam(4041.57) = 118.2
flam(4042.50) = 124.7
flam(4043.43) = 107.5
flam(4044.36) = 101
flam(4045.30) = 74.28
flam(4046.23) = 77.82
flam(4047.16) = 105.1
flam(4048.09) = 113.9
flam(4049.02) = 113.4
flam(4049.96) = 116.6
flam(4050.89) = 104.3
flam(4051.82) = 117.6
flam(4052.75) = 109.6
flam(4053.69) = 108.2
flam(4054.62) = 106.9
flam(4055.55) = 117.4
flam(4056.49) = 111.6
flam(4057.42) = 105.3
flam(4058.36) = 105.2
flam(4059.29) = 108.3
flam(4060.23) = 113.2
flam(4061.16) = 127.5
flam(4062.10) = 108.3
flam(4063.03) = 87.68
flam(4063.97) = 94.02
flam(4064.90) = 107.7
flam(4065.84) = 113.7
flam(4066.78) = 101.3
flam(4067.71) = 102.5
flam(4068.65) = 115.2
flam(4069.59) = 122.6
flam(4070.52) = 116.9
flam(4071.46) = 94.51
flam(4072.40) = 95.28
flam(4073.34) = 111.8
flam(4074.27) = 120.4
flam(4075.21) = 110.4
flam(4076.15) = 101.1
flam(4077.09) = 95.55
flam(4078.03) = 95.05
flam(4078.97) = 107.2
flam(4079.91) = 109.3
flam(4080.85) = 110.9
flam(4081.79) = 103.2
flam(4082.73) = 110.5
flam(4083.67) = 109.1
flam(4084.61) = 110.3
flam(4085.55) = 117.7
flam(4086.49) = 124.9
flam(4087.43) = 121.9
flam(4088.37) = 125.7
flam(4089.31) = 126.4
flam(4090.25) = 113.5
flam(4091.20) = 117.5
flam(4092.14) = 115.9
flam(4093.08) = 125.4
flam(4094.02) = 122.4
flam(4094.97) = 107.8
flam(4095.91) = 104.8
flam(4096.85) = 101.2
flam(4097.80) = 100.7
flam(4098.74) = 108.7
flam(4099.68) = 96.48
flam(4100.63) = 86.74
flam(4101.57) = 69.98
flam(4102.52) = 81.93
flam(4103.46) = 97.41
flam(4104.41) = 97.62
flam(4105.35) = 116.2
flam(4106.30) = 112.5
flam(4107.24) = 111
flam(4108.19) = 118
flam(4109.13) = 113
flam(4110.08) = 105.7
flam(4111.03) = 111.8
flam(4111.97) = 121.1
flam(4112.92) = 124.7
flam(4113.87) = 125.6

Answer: 1.4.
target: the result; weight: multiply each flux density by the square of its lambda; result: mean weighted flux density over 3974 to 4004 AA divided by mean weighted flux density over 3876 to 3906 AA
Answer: 1.28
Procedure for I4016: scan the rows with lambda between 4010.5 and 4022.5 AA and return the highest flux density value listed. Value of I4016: 119.8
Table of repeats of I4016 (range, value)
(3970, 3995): 120.4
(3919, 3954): 98.56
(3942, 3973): 108.2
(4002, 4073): 134.6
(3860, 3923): 116.1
